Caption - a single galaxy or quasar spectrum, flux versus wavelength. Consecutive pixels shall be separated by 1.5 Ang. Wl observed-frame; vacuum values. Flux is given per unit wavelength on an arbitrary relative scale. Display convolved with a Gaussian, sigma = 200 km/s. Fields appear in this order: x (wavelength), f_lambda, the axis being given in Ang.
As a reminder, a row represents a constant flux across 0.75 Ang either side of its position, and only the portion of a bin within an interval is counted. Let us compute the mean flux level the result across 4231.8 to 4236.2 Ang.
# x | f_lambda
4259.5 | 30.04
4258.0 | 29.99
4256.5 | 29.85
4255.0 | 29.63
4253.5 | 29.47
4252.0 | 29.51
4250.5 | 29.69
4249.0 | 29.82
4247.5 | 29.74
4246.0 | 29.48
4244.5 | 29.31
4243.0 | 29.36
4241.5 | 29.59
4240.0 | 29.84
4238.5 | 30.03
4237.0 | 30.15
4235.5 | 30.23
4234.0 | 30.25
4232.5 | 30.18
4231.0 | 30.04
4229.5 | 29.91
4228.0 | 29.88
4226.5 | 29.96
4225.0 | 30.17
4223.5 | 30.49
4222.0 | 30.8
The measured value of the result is 30.2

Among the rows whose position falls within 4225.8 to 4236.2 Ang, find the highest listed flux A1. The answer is 30.25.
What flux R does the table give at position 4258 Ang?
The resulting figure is 29.99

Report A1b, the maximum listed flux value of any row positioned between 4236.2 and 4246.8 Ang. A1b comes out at 30.15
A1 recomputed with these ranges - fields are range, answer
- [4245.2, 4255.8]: 29.82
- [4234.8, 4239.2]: 30.23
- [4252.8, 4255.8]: 29.63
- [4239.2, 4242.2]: 29.84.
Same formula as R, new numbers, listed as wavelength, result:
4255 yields 29.63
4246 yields 29.48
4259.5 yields 30.04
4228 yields 29.88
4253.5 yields 29.47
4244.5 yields 29.31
